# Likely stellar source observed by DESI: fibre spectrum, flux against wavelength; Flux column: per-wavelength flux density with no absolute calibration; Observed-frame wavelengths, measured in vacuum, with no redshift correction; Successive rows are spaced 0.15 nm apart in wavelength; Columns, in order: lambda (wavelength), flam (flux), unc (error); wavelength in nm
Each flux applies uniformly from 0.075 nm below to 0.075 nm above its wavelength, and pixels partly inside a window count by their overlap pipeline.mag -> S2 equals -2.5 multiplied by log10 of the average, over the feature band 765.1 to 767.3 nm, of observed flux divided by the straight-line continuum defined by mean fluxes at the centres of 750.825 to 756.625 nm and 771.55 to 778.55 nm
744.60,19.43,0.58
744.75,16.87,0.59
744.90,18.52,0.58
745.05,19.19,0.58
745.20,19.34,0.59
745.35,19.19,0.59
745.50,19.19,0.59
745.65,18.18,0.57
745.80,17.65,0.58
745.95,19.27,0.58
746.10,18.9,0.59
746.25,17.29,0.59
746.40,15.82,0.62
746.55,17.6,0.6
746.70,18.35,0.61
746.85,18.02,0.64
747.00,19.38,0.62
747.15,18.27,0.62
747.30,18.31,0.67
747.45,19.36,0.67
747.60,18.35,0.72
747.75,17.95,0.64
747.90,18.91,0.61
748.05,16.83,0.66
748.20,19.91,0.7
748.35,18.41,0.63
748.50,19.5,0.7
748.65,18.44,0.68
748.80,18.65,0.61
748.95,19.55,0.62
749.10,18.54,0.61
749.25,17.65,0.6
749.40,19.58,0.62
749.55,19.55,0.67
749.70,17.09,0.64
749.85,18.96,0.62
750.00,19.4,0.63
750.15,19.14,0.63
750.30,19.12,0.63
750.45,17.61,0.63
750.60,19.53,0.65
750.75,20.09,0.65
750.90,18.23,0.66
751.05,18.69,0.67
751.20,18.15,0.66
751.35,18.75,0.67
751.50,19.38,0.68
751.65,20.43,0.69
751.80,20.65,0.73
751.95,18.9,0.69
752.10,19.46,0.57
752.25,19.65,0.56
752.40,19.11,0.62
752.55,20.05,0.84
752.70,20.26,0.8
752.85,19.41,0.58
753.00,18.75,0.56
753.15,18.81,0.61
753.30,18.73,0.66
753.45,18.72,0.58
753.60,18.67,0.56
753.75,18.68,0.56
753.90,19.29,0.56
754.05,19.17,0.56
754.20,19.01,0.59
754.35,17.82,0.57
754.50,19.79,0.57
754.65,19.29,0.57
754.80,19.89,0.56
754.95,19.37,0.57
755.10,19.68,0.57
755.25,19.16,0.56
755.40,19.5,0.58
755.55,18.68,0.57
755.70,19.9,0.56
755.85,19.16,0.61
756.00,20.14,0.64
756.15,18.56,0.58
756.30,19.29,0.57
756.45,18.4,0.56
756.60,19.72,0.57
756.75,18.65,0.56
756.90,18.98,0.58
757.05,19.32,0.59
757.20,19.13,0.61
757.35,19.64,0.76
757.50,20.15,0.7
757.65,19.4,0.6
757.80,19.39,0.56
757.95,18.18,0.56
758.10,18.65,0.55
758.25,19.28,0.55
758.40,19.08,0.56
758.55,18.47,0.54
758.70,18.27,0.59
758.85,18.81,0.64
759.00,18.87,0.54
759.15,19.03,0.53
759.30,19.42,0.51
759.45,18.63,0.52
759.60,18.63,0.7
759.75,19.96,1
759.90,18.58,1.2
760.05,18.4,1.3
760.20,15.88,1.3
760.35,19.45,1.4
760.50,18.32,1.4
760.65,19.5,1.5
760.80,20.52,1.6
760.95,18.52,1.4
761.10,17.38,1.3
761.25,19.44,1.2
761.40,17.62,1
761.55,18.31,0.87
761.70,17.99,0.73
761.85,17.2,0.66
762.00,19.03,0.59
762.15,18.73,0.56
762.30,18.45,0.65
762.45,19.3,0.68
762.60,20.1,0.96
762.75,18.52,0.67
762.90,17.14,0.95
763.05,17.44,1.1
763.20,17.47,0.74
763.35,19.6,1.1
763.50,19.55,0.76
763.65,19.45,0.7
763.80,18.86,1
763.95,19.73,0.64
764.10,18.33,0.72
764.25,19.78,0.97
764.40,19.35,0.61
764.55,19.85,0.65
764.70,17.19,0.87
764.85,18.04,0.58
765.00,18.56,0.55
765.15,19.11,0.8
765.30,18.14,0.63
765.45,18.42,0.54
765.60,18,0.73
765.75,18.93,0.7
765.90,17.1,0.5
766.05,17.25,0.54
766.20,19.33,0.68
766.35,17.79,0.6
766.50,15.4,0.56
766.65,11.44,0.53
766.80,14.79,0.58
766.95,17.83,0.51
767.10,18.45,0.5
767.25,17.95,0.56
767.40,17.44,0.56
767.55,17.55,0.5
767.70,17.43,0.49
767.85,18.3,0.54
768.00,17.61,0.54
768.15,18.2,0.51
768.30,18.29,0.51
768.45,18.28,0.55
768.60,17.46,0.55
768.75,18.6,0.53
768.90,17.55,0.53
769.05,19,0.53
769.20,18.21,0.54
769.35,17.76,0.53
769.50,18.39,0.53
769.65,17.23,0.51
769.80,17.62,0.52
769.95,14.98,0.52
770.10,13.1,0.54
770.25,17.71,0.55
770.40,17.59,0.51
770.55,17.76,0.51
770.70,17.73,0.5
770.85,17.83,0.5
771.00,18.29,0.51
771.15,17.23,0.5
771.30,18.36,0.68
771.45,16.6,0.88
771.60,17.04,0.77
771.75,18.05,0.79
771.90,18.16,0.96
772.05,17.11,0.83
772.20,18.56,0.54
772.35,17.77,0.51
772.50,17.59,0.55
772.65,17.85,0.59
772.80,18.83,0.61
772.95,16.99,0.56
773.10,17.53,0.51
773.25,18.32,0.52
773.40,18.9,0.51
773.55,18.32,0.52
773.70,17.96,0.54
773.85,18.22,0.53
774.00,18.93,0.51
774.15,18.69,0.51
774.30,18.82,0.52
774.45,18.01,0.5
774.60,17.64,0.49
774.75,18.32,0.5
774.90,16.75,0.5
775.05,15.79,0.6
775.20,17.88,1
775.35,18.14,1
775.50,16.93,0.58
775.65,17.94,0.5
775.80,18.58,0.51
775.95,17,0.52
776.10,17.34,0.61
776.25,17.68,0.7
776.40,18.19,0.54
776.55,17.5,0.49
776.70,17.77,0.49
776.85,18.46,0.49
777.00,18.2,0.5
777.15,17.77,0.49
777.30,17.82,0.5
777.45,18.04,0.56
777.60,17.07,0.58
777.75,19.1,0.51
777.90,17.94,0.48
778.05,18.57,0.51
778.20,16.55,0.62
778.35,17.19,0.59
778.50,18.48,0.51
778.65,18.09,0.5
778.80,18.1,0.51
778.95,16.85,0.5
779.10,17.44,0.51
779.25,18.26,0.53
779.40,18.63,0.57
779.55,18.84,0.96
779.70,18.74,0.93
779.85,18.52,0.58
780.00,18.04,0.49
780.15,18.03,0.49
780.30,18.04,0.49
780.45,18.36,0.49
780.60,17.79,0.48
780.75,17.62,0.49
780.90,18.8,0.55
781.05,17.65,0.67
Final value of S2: 0.07 mag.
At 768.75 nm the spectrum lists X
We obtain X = 18.6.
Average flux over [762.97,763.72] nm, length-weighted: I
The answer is 18.7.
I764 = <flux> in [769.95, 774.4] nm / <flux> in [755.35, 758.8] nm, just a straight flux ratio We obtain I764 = 0.93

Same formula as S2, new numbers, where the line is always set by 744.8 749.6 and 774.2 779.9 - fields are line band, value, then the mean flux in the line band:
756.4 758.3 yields -0.049 mag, 19.2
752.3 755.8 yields -0.048 mag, 19.2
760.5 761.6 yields -0.030 mag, 18.7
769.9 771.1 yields 0.068 mag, 16.9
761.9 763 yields -0.029 mag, 18.7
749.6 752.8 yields -0.042 mag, 19.2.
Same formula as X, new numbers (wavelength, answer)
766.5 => 15.4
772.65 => 17.85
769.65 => 17.23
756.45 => 18.4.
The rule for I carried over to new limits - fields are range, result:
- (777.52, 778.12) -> 18.2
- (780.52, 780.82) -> 17.7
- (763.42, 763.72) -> 19.5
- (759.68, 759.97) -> 19.3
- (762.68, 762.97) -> 17.8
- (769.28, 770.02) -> 17.2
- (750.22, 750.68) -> 18.8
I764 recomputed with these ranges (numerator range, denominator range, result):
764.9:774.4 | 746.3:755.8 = 0.94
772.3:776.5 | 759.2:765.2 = 0.96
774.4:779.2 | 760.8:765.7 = 0.95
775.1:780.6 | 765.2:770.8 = 1.03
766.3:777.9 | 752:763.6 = 0.93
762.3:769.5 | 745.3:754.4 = 0.96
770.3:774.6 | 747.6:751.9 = 0.95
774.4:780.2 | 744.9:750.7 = 0.96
